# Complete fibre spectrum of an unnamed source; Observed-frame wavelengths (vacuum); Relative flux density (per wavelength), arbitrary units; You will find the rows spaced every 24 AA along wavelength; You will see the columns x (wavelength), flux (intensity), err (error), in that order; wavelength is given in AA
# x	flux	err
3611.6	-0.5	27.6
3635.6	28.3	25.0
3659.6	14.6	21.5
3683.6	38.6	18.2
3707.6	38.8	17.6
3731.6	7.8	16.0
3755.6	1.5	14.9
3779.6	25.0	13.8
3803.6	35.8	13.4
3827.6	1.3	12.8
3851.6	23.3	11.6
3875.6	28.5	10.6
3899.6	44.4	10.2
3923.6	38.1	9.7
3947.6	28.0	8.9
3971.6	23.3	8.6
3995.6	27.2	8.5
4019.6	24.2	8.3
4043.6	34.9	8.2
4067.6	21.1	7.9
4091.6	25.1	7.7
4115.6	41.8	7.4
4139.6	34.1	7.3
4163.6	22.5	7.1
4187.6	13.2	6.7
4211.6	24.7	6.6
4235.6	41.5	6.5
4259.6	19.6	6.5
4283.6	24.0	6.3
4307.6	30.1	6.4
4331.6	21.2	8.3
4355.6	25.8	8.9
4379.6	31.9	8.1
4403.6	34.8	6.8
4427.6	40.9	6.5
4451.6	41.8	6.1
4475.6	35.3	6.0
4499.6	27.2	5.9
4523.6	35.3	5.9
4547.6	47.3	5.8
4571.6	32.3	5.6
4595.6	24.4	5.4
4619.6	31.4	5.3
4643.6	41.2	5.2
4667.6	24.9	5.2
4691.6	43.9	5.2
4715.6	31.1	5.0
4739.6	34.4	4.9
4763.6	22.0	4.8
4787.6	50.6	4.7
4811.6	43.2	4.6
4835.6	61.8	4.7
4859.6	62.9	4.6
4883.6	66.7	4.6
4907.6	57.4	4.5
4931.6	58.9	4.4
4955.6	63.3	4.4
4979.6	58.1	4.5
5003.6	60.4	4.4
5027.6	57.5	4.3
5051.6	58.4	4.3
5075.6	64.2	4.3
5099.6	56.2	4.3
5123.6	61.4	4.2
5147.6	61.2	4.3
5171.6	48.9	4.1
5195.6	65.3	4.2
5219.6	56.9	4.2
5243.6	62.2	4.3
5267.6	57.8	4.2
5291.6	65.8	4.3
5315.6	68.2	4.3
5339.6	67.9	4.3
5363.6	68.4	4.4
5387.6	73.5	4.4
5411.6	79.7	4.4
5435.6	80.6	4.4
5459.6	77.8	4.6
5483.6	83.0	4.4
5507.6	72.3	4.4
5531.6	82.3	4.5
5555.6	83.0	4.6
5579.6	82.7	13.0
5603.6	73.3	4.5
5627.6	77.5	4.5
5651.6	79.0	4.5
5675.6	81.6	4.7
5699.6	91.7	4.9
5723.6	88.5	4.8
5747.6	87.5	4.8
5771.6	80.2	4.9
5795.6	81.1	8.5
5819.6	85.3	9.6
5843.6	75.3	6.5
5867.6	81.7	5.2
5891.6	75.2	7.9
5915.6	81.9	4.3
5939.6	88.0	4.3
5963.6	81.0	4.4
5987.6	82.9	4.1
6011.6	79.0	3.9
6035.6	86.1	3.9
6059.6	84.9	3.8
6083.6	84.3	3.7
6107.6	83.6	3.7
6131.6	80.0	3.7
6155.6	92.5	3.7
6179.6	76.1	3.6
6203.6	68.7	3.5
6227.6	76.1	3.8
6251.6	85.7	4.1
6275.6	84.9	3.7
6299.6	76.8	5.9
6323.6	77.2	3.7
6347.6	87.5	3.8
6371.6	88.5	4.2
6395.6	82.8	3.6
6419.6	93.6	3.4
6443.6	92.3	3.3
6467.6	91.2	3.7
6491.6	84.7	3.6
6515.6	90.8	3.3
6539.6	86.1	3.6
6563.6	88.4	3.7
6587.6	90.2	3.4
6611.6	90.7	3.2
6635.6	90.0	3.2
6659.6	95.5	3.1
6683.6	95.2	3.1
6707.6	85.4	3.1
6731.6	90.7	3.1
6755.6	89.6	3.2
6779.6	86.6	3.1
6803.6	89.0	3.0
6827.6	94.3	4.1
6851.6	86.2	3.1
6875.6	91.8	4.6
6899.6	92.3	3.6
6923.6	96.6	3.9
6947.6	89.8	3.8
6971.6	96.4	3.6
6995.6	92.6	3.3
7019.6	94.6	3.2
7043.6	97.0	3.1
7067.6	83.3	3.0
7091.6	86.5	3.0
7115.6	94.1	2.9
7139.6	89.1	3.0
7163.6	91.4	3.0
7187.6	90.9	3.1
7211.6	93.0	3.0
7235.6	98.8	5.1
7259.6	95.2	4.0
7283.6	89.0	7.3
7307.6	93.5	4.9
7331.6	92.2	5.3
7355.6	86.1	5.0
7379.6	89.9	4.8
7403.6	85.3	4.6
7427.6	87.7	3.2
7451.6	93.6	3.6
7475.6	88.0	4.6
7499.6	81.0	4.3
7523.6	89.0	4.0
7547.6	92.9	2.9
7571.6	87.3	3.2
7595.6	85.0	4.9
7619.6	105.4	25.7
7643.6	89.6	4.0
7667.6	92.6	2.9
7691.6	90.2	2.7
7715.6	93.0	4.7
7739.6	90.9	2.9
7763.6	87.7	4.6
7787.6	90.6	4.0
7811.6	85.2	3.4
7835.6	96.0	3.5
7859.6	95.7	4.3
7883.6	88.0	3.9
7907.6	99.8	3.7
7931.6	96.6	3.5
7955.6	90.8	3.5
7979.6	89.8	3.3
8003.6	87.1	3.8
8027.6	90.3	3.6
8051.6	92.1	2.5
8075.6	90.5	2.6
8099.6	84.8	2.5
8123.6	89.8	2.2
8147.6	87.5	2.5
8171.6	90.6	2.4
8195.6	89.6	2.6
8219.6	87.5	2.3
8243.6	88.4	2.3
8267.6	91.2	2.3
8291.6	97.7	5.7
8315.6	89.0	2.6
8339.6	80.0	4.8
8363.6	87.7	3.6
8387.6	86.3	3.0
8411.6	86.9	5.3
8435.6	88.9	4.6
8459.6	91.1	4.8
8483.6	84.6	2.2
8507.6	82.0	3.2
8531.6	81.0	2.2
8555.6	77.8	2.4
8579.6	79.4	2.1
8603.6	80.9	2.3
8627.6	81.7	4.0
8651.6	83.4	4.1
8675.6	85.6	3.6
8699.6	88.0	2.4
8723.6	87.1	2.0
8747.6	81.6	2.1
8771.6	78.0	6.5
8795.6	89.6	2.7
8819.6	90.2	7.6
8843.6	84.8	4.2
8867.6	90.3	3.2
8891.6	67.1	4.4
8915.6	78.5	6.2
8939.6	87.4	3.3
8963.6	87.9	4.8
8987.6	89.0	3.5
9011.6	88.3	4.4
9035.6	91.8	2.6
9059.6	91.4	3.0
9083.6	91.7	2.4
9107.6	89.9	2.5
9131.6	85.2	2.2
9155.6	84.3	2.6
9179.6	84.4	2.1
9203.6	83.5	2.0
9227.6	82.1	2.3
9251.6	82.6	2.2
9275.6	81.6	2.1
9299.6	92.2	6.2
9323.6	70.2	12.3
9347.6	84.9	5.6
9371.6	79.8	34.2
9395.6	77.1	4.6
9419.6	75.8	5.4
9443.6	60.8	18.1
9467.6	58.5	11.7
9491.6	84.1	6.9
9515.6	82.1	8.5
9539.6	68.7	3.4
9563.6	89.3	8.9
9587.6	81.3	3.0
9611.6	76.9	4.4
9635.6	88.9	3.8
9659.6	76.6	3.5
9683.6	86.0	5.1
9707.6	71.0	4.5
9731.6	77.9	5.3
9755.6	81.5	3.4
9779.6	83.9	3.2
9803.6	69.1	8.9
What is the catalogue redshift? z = 0.201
